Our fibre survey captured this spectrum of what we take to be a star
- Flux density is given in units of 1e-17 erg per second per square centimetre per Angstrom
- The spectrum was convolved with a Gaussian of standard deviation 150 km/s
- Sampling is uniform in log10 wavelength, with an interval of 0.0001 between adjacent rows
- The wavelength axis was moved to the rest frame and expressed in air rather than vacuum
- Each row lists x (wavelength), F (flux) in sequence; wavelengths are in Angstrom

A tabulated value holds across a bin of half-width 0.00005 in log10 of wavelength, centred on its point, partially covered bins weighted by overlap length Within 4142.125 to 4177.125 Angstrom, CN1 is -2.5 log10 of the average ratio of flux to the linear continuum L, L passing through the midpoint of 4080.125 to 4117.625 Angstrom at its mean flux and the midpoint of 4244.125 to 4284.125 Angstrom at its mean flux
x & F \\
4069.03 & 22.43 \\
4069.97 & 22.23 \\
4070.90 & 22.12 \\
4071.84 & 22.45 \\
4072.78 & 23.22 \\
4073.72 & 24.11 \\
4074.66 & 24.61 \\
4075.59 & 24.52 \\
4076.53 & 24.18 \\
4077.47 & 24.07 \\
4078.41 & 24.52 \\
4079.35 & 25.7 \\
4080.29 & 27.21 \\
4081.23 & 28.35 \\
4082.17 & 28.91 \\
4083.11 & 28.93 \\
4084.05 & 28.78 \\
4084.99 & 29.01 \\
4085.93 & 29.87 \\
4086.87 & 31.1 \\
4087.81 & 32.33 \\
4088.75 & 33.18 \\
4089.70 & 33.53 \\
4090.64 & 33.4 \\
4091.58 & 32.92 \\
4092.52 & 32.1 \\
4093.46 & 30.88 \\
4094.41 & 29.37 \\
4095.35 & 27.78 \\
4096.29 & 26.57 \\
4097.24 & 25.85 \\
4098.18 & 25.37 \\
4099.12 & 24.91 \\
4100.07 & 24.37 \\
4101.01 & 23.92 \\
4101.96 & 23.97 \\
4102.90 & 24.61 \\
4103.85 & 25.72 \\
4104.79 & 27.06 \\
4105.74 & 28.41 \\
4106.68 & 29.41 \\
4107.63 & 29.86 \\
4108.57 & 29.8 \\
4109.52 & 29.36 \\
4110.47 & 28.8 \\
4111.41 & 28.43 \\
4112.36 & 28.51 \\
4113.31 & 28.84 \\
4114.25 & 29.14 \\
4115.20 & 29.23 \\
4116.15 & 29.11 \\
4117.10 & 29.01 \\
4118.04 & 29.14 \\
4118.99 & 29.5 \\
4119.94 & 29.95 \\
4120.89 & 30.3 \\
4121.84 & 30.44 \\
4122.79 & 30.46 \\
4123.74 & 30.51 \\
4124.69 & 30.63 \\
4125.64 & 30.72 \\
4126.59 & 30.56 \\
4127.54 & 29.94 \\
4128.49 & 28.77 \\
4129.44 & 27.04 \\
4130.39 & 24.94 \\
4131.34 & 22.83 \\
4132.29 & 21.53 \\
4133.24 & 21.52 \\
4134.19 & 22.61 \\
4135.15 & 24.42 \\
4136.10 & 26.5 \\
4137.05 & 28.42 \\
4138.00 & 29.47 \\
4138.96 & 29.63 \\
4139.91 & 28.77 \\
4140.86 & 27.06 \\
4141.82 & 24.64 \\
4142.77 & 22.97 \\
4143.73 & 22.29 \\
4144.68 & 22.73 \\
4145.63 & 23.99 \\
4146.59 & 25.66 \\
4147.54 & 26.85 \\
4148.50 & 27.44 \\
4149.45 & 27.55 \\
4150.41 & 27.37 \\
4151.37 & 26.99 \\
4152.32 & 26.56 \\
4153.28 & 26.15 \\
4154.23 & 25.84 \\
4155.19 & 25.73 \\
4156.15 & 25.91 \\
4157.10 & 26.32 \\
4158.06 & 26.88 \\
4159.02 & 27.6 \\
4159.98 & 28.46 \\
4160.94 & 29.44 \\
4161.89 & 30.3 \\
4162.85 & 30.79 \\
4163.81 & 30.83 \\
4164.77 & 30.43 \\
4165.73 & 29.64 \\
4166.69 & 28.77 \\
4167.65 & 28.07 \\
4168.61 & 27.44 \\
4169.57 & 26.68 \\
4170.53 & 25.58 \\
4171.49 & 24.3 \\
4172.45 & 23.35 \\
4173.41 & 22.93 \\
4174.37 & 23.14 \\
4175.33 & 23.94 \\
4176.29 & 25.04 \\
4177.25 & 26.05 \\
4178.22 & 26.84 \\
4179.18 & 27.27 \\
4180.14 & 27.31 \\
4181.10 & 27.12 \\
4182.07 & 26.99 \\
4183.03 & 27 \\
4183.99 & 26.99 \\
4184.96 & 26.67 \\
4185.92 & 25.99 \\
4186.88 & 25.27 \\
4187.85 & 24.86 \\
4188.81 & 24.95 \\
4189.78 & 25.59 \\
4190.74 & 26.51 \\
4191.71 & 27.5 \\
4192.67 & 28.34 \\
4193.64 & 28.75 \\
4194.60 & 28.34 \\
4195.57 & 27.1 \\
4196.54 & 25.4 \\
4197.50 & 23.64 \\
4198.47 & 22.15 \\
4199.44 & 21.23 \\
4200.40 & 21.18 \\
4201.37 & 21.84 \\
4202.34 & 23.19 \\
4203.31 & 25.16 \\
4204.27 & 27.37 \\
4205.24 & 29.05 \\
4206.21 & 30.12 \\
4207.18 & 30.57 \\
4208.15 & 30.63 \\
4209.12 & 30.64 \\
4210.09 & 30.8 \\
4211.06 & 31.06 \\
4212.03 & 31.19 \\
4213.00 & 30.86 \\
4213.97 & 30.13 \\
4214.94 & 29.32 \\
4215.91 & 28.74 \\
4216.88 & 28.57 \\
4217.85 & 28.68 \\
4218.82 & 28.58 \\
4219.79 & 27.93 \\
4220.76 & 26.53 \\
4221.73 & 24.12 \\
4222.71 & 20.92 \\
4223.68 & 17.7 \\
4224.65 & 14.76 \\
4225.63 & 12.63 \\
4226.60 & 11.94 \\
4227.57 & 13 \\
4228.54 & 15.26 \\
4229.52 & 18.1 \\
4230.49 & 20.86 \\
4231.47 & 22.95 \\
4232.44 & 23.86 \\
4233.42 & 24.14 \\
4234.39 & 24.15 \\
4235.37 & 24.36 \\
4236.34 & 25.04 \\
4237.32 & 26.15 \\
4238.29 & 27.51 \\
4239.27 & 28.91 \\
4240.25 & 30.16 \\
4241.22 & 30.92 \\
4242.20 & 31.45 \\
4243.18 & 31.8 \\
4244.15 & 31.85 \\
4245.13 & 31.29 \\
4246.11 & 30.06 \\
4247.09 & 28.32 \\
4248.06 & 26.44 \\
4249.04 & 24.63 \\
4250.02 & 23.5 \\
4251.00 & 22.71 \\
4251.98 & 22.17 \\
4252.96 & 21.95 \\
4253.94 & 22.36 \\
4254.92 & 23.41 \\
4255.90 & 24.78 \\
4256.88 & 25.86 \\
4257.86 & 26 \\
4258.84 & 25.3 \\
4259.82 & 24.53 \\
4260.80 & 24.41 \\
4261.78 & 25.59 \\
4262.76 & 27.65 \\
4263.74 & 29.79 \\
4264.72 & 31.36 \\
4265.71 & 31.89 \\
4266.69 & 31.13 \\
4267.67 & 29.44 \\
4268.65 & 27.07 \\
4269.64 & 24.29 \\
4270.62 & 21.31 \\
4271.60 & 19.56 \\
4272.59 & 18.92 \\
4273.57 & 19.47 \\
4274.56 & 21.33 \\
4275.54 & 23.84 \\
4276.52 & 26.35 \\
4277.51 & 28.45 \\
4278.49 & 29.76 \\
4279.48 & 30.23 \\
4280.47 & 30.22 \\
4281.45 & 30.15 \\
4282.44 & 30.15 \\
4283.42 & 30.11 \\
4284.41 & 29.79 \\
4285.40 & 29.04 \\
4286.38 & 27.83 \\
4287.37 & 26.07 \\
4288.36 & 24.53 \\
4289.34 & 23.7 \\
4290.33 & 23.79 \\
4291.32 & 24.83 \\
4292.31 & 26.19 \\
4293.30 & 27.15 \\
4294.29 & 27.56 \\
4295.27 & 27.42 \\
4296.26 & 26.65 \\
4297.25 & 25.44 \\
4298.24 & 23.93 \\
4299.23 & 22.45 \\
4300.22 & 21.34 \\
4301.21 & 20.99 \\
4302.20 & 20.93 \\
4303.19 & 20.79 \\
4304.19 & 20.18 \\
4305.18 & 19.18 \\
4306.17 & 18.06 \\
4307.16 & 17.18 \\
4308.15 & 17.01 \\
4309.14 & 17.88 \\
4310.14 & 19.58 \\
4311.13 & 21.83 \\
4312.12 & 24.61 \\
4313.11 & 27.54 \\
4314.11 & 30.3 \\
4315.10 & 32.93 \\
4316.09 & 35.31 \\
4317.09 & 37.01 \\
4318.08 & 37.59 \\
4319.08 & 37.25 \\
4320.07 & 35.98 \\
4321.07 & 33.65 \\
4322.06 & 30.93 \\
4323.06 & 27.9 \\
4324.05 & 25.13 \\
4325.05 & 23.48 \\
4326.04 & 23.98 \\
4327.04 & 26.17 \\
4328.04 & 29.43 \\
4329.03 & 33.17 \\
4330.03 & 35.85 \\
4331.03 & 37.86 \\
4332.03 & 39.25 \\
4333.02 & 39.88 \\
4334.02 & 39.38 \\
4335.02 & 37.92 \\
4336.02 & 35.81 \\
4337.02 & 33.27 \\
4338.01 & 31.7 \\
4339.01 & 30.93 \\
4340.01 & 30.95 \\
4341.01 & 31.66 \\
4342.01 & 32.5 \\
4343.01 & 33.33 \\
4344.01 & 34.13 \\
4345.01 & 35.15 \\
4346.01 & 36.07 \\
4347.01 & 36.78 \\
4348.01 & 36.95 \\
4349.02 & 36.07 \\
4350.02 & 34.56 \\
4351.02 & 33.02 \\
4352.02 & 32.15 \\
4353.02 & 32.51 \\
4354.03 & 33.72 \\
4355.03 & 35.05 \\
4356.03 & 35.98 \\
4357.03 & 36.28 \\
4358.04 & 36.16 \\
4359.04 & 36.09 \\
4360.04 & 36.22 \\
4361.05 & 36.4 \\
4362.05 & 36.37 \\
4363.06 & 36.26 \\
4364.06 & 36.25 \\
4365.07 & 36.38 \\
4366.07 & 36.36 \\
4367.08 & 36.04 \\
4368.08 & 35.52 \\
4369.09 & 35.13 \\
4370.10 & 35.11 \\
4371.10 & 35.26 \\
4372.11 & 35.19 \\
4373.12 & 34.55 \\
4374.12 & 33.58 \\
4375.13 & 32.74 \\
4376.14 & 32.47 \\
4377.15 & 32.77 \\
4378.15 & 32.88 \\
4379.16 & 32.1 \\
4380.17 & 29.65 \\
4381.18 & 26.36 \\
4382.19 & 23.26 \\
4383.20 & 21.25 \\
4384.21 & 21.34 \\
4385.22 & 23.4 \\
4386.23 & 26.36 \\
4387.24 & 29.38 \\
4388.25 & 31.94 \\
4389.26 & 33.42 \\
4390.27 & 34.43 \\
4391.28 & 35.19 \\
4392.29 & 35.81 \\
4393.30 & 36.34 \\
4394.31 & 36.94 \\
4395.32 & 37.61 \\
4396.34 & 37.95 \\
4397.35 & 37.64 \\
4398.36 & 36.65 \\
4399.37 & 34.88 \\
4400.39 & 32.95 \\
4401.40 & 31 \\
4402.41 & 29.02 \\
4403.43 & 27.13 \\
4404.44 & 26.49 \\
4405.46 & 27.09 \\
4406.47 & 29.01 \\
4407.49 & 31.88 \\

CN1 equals 0.052 mag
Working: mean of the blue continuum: 28.7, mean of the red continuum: 26.2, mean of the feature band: 26.5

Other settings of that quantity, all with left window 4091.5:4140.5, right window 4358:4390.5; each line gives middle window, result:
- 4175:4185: 0.098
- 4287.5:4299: 0.210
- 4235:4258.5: 0.130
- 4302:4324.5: 0.180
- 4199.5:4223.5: 0.075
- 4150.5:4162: 0.058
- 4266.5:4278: 0.259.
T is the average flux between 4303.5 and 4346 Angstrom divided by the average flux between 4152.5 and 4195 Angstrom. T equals 1.1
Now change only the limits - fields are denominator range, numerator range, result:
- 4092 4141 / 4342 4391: 1.19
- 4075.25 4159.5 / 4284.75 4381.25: 1.11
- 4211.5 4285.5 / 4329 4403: 1.32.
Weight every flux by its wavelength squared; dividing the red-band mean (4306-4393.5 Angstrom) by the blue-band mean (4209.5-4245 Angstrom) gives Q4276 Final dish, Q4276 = 1.3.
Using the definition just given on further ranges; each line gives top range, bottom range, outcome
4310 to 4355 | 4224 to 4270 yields 1.36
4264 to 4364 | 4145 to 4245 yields 1.19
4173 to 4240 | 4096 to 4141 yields 0.95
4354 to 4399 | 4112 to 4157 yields 1.38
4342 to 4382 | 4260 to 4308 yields 1.41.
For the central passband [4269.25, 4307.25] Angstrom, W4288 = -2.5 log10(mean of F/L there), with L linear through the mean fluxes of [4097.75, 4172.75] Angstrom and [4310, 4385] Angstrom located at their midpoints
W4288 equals 0.26 mag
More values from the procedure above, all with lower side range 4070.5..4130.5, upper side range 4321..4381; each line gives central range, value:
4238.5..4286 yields 0.18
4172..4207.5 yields 0.17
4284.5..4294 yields 0.24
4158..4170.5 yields 0.03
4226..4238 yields 0.44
